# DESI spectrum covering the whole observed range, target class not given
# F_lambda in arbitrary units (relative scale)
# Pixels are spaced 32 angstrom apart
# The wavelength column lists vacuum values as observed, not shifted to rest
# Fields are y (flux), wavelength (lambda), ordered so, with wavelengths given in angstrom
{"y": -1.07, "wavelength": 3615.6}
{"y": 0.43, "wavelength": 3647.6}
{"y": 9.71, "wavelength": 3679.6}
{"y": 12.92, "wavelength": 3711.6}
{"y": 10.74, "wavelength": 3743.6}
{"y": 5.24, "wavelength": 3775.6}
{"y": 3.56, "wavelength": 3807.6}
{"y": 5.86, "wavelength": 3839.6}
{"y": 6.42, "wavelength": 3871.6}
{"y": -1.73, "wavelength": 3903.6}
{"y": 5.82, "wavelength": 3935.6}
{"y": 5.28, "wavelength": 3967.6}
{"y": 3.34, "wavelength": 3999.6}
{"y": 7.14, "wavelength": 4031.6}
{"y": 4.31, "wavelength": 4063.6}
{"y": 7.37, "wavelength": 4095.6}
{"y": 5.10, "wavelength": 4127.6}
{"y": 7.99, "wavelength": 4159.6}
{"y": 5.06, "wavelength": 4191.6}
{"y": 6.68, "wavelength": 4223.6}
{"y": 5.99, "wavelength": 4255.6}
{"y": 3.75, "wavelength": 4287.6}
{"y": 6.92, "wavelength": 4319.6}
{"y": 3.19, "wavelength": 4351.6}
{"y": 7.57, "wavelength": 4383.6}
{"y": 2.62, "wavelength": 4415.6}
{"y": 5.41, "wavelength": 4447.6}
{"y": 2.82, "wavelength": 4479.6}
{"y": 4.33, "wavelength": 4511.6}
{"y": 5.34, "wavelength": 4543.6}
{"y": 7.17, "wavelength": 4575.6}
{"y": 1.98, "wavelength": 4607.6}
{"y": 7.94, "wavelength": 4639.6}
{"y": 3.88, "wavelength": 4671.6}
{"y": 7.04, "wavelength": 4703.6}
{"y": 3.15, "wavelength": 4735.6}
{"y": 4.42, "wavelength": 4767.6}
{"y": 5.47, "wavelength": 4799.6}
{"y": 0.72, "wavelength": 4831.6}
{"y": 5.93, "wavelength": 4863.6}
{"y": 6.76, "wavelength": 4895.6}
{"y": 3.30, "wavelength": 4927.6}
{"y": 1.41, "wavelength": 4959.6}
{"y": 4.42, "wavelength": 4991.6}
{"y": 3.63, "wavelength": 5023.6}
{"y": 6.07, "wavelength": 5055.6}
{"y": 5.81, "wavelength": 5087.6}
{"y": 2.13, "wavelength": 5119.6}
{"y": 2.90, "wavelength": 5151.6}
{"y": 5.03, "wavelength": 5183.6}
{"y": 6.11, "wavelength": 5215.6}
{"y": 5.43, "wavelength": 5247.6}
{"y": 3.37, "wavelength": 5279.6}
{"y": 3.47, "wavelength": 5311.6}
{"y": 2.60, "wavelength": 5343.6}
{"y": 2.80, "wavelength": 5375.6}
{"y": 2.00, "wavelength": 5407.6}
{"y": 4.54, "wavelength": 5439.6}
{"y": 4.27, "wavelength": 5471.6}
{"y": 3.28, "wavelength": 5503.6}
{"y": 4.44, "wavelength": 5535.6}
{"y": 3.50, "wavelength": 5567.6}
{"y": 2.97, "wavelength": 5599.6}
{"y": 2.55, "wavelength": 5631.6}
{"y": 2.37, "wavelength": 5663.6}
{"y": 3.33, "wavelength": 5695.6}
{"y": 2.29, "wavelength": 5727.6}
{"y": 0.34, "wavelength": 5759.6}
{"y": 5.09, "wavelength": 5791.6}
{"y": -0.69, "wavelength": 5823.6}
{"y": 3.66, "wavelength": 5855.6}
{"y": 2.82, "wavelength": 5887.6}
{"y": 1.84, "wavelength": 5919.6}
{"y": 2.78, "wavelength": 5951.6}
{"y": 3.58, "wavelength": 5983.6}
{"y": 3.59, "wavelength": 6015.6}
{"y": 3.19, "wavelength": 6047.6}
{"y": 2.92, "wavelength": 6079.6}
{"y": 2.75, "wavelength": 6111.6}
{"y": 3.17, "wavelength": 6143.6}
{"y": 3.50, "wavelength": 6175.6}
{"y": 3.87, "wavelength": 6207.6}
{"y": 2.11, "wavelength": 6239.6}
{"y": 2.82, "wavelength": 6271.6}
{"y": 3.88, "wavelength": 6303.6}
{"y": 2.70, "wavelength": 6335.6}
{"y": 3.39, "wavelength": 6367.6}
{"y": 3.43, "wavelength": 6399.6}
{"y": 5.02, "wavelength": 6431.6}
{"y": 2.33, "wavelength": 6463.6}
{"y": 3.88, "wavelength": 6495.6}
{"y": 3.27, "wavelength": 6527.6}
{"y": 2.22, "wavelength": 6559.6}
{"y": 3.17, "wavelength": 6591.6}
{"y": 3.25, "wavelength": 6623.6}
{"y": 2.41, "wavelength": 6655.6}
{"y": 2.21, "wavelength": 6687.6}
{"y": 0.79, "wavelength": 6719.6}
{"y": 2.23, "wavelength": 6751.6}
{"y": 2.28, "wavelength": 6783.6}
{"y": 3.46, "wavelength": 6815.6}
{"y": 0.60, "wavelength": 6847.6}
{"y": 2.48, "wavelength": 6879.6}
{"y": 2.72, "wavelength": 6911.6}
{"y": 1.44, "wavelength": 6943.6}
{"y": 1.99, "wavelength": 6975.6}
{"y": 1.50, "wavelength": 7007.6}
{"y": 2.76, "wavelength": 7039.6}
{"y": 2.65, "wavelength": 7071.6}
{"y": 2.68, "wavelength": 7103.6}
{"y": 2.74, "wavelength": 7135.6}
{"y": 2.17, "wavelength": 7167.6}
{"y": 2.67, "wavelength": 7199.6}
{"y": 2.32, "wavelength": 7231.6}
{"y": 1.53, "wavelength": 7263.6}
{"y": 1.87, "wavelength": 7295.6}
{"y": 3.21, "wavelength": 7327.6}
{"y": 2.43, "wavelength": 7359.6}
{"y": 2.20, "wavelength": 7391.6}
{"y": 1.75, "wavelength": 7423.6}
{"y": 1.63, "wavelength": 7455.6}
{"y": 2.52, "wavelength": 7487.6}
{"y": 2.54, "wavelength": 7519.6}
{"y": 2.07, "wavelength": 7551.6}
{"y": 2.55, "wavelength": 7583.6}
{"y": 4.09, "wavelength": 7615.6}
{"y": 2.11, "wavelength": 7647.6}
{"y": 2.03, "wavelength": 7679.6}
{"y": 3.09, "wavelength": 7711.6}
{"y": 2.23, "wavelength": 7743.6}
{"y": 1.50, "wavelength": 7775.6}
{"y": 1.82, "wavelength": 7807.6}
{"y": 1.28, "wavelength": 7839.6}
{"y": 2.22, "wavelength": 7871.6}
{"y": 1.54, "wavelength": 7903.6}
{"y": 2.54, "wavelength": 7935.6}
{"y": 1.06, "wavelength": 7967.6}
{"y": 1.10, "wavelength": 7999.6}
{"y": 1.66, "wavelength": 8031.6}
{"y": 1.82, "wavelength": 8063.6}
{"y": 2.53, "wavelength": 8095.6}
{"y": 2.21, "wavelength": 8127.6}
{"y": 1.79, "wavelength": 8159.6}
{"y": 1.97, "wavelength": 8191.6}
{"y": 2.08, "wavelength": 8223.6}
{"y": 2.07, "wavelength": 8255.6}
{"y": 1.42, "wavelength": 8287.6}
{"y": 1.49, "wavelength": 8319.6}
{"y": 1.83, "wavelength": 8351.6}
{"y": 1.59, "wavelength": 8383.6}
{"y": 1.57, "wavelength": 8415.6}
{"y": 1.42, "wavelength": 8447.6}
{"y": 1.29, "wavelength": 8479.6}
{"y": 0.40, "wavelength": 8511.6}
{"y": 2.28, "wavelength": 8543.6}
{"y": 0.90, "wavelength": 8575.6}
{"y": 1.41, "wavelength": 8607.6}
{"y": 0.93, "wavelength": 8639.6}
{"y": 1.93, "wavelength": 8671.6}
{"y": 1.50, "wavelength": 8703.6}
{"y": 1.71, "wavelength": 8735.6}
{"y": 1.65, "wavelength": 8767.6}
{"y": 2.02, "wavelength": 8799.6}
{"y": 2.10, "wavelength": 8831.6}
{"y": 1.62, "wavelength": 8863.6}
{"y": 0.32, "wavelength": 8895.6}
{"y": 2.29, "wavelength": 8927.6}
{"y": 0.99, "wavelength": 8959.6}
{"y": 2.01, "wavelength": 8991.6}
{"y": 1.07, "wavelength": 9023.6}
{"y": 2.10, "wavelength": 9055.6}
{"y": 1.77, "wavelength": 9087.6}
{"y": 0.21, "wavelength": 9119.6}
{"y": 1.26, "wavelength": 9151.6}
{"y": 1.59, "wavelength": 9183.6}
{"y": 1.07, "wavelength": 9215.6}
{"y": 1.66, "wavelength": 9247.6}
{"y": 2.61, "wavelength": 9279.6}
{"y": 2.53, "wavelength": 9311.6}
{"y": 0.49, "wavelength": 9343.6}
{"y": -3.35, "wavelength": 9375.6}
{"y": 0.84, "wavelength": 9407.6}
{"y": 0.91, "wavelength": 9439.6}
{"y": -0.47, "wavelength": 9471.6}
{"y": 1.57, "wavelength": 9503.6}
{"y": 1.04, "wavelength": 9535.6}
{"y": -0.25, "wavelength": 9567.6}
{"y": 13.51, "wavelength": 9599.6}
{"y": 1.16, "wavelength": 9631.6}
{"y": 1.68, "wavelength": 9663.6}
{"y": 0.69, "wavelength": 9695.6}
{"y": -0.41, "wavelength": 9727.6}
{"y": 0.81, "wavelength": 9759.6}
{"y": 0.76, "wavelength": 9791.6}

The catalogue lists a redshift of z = 1.573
